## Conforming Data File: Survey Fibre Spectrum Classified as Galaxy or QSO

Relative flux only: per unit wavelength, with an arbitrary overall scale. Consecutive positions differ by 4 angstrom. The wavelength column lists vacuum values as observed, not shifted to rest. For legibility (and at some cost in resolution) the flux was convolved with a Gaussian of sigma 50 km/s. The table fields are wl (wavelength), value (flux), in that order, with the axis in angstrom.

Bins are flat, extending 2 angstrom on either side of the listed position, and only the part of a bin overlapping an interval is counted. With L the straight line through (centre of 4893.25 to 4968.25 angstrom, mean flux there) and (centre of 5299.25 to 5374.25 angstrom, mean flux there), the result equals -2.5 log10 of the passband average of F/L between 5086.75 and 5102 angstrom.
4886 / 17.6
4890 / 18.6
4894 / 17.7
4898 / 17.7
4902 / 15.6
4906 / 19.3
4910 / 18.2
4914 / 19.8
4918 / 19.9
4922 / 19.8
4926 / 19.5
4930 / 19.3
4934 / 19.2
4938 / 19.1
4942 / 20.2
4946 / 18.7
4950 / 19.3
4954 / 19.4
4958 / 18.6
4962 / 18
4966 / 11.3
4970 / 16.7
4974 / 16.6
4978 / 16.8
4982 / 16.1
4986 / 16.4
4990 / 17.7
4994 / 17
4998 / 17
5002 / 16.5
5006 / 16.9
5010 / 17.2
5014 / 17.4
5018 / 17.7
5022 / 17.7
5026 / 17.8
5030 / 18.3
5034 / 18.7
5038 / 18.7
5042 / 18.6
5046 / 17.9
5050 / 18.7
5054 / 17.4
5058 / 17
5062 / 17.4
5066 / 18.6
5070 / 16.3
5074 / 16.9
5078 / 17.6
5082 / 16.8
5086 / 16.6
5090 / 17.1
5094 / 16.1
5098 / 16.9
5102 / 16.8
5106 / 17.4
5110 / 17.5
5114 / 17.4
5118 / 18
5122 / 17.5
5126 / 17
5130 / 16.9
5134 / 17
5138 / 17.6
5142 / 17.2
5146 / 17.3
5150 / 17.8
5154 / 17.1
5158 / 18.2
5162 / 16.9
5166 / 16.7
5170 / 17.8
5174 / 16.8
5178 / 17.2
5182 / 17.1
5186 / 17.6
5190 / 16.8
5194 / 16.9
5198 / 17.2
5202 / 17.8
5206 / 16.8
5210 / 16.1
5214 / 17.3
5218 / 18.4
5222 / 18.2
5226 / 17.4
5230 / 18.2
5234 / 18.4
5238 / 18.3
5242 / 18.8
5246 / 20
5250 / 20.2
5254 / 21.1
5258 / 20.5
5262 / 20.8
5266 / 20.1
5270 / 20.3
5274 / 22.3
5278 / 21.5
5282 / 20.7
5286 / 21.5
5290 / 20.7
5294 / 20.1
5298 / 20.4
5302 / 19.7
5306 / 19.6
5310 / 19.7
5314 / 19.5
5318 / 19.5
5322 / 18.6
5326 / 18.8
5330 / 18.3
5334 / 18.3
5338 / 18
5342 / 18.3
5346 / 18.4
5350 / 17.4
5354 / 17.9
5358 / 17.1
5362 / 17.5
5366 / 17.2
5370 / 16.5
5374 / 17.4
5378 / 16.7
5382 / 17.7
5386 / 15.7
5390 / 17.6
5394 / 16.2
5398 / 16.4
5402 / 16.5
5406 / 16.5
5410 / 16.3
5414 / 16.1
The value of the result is 0.11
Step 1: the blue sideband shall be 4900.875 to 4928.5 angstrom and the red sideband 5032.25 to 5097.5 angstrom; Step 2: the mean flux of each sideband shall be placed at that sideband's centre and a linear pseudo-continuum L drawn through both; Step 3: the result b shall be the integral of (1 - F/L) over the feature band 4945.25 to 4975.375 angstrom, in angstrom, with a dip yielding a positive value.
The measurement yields 2.0 angstrom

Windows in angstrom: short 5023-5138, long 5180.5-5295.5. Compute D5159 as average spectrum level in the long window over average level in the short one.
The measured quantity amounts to 1.1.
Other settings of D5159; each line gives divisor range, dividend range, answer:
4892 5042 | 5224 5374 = 1.07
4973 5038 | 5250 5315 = 1.19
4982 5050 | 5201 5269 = 1.07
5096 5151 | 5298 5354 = 1.09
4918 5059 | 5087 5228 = 0.97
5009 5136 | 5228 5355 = 1.12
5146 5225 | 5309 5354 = 1.07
